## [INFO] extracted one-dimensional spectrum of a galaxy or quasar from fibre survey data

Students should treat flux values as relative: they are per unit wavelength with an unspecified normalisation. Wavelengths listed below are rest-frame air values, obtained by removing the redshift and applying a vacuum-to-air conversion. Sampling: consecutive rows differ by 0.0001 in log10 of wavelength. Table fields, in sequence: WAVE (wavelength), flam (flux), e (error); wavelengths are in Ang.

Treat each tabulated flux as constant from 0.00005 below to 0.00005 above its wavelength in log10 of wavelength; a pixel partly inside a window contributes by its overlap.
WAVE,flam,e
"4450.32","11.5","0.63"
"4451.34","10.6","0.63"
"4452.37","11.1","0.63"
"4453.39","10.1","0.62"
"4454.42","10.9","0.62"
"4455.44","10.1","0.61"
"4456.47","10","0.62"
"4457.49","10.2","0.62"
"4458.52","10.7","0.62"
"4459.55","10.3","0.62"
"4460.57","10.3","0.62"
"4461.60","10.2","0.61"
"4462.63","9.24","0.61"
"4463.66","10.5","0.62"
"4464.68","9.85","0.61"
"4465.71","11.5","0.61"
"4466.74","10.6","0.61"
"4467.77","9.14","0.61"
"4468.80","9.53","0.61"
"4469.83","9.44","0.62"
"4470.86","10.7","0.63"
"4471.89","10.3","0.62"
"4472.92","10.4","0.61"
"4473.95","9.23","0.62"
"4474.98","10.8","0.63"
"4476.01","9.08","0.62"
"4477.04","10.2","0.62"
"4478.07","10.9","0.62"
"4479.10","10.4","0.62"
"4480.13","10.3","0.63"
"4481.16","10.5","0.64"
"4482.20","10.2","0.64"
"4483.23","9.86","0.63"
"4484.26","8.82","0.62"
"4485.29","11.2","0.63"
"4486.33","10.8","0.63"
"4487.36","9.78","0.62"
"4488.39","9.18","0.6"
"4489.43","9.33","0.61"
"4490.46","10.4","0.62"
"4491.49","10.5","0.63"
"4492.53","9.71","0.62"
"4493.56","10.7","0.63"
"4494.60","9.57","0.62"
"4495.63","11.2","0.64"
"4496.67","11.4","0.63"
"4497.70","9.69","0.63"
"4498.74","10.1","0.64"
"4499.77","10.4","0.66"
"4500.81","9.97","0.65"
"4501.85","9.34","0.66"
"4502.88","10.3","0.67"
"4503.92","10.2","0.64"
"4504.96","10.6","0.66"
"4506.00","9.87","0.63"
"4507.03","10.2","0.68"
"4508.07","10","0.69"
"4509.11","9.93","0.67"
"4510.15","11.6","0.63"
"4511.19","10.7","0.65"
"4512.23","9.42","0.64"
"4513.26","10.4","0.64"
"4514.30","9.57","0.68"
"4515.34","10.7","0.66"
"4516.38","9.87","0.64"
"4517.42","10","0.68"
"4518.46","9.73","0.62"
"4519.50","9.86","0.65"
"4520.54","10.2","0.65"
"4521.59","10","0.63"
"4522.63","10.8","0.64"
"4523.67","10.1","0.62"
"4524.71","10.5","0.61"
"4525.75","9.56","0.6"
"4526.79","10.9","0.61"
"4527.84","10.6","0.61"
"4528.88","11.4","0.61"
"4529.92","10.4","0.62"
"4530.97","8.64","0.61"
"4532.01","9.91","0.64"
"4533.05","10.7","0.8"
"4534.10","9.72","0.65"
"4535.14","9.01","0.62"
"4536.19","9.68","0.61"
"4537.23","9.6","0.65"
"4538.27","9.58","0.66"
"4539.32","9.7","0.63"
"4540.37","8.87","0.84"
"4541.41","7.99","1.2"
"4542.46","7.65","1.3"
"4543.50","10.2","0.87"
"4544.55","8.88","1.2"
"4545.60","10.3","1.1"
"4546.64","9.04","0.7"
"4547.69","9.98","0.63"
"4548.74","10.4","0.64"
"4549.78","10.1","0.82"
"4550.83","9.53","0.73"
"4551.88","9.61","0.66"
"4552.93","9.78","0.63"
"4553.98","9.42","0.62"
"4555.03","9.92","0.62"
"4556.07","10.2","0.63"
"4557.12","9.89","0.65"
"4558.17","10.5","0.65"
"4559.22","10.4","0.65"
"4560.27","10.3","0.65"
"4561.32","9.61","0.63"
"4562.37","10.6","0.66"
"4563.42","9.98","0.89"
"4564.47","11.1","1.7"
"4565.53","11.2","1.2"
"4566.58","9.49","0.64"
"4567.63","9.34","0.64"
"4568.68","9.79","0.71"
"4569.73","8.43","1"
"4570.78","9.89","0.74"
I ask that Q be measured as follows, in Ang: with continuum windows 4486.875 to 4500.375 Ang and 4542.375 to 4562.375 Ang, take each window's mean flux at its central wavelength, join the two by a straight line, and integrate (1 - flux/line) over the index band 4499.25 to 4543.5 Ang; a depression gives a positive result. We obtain 0.2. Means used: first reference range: 10.2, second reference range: 9.85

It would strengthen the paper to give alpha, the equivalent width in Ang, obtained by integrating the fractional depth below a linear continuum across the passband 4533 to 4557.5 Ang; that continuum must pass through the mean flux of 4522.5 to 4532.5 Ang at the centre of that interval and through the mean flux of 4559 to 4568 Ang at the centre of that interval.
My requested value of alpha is 1.7 Ang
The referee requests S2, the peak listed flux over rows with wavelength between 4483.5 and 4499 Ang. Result 11.4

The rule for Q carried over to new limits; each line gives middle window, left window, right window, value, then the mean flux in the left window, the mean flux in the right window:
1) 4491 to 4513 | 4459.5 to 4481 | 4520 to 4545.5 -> -0.66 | 10.1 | 9.78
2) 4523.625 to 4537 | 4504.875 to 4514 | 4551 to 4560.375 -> 0.09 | 10.3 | 9.97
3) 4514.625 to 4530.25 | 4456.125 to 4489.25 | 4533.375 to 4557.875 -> -0.92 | 10.1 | 9.54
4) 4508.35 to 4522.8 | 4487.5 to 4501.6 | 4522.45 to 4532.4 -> 0.06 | 10.1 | 10.3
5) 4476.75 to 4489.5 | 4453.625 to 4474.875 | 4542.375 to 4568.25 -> -0.03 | 10.2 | 9.94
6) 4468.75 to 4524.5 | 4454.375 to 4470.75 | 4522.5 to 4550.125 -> -1.02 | 10.1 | 9.77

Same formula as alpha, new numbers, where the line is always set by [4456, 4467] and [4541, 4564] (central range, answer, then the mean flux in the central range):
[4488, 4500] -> -0.1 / 10.2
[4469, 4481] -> 0.1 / 10.2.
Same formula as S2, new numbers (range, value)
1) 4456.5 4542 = 11.6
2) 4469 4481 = 10.9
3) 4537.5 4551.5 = 10.4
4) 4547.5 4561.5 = 10.5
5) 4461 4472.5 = 11.5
